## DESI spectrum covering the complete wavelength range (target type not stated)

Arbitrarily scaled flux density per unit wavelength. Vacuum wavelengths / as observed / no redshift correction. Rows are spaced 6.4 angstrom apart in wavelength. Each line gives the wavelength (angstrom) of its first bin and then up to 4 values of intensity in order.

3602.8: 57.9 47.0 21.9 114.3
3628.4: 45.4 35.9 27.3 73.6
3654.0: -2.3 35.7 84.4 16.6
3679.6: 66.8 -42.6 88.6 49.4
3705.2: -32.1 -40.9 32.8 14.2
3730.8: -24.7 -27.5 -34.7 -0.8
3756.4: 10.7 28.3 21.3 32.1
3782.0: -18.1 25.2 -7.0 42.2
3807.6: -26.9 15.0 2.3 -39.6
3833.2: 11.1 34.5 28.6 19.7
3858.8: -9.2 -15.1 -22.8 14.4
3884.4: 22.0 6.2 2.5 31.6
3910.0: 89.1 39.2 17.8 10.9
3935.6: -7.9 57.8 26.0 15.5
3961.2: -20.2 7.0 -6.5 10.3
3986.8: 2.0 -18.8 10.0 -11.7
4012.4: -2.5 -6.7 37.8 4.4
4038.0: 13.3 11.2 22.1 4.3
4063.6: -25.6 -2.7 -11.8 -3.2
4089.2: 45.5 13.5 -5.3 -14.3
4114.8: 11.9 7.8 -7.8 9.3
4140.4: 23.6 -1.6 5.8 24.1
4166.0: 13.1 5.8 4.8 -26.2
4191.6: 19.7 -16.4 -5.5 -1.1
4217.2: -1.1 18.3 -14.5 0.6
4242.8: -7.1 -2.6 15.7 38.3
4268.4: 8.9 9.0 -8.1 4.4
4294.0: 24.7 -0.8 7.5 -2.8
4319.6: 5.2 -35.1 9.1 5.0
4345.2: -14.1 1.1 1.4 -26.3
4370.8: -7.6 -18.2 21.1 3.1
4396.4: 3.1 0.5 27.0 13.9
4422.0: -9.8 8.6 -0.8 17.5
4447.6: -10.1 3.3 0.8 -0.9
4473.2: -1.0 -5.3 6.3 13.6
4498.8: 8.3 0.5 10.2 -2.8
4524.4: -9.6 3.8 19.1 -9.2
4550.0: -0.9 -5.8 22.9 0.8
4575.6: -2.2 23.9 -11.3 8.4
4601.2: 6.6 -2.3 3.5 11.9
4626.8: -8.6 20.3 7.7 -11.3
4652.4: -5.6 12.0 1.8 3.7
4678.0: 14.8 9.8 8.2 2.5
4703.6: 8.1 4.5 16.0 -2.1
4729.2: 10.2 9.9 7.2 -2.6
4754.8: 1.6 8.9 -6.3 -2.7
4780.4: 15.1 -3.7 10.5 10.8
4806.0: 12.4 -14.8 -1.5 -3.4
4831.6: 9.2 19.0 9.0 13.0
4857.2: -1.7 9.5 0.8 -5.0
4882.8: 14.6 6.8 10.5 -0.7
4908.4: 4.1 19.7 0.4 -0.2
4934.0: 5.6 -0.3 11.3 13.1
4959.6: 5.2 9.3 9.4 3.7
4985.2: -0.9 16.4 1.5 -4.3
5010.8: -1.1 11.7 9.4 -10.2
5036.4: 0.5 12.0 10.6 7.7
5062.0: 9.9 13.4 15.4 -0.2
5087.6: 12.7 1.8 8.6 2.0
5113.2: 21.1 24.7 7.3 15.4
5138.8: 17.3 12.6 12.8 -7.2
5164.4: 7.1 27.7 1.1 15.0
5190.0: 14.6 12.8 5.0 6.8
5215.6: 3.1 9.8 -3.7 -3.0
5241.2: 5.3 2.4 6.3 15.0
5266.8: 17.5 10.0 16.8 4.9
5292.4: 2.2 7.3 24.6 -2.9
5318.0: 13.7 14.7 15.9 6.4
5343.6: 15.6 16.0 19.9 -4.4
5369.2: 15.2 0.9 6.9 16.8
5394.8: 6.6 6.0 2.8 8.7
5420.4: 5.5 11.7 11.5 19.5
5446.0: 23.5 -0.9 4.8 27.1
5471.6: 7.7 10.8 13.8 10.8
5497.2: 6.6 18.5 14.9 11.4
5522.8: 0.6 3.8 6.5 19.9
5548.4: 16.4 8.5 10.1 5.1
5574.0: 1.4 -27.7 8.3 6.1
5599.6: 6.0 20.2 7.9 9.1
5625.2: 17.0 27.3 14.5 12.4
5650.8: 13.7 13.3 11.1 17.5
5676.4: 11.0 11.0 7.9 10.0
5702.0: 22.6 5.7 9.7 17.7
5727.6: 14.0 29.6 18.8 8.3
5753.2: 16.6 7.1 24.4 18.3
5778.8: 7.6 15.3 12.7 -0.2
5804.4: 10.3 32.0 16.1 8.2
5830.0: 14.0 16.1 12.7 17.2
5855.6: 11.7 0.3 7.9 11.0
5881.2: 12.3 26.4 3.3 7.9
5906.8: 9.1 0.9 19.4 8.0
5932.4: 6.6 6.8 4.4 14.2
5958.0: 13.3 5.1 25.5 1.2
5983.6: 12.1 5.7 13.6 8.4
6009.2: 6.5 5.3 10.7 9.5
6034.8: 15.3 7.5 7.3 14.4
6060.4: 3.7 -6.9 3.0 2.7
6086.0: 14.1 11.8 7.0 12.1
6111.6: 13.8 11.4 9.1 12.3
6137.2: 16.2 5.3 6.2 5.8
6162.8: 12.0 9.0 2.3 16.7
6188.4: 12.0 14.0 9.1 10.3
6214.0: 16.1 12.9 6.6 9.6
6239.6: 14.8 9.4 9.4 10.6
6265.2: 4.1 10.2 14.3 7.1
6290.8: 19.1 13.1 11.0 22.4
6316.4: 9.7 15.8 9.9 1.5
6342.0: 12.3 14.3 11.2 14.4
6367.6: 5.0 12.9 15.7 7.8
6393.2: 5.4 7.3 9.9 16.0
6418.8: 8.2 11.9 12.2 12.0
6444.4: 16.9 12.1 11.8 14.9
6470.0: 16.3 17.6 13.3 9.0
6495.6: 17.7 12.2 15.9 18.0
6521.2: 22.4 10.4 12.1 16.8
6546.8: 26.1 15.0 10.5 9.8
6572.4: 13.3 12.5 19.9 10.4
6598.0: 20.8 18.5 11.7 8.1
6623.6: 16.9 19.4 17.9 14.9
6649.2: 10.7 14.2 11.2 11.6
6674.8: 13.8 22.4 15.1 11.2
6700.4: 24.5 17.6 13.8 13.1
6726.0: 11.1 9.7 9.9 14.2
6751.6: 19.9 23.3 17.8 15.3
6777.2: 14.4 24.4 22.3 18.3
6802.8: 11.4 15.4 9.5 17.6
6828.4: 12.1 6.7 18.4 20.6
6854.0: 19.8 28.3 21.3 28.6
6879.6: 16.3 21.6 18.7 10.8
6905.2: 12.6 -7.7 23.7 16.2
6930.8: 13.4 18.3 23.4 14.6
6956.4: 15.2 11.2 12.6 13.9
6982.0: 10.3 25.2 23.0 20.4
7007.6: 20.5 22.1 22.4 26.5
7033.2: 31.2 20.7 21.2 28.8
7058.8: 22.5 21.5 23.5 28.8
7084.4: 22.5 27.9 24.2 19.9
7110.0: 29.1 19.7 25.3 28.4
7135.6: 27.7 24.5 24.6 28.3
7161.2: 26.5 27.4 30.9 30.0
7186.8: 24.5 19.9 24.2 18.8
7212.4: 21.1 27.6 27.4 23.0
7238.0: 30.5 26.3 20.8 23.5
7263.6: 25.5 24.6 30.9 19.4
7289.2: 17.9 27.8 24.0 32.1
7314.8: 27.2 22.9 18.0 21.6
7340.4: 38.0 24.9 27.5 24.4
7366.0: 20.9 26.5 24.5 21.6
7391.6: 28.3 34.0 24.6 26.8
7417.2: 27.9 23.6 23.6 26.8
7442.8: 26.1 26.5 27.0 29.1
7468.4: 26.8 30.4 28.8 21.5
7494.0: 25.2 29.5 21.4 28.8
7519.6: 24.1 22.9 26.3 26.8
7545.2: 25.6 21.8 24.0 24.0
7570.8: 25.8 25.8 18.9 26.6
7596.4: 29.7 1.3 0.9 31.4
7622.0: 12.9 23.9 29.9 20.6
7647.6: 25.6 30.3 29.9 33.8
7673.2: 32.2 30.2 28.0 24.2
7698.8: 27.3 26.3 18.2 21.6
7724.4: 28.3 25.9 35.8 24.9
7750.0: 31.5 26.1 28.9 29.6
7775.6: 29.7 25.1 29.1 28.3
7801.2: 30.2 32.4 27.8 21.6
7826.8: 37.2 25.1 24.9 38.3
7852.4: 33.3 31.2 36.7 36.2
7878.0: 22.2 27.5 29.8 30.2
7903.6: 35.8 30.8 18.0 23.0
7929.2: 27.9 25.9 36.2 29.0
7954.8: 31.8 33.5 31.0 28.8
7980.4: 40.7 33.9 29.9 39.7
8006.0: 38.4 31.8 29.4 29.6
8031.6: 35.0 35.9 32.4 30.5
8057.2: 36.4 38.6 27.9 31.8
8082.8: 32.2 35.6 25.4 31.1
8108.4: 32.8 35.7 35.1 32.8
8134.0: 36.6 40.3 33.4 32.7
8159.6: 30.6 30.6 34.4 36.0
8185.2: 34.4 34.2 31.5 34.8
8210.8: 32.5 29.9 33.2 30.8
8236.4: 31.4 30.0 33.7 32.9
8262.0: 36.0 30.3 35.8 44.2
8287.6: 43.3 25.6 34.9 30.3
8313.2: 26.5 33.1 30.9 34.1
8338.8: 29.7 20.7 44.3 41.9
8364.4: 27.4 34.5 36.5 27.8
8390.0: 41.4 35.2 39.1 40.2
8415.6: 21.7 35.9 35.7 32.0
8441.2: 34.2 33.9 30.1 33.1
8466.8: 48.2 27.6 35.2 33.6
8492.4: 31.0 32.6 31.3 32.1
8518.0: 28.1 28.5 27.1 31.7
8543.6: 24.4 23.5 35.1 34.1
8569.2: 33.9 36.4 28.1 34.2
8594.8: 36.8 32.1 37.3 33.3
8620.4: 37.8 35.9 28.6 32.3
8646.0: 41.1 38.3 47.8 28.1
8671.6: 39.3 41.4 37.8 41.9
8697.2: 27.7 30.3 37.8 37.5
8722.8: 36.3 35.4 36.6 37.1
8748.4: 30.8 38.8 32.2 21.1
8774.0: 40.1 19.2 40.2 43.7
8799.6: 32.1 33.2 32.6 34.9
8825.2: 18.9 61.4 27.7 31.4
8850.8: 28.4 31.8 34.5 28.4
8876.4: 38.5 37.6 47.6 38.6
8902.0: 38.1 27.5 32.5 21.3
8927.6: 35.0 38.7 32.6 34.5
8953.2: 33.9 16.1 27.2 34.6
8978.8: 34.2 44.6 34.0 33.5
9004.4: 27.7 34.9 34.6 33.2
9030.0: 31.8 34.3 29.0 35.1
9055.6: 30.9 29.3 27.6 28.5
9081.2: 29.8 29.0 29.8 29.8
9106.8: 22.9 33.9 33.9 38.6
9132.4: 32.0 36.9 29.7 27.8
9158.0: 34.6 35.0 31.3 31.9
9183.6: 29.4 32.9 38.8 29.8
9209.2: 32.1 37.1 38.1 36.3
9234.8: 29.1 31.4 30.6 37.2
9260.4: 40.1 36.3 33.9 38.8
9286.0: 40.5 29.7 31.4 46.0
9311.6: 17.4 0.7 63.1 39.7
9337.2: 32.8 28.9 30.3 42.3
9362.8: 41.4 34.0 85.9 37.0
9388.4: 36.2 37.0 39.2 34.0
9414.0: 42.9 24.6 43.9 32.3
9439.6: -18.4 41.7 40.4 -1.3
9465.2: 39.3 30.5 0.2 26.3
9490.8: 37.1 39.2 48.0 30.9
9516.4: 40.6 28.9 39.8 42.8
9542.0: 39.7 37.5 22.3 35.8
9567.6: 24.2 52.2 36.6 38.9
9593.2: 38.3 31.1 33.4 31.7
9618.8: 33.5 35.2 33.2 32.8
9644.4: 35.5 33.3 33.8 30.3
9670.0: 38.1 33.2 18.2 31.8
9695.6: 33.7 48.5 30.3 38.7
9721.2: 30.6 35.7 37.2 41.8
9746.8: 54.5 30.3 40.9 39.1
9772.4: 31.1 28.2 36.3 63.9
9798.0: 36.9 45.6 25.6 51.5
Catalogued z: 0.75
